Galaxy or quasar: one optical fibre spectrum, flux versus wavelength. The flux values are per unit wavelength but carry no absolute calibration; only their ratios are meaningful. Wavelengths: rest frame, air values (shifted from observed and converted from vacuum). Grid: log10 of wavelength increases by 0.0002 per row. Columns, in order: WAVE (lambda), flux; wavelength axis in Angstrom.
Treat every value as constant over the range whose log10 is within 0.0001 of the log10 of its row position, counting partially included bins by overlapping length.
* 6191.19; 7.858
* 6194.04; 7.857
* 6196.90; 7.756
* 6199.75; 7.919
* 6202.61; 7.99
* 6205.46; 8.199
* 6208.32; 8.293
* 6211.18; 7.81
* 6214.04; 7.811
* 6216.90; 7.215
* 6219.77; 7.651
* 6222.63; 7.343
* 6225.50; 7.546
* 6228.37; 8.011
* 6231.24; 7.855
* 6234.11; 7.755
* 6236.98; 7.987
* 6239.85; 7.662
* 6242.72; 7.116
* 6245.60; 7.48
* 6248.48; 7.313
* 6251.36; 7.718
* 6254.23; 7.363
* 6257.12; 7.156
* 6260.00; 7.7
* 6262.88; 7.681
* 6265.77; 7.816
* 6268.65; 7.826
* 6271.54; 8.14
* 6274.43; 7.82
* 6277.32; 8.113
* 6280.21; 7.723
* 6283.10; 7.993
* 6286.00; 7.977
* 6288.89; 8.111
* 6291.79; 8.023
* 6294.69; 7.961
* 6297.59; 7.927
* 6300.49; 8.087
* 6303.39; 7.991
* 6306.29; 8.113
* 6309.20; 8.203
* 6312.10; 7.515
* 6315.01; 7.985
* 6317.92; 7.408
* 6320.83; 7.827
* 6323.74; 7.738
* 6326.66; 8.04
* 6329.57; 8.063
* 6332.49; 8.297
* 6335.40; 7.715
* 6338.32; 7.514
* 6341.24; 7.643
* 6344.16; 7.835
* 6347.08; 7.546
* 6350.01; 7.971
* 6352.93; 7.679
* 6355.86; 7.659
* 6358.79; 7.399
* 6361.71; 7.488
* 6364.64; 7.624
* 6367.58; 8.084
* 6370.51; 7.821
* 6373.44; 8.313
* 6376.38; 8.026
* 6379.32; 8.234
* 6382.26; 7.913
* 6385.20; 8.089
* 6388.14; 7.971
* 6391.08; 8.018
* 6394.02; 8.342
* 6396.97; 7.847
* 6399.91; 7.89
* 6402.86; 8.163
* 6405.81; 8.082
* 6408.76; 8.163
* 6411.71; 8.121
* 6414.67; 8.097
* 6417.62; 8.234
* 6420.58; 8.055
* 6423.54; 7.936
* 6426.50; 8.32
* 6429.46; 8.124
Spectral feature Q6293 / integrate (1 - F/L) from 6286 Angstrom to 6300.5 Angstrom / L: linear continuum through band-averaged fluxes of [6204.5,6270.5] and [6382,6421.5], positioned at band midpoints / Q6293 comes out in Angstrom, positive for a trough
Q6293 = -0.4 Angstrom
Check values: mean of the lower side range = 7.66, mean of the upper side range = 8.08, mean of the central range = 8.01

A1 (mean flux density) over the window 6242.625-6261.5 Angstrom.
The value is 7.43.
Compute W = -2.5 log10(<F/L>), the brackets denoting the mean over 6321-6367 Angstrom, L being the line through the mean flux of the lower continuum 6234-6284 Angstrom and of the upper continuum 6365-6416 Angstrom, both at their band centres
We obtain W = 0.024 mag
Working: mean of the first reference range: 7.68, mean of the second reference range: 8.06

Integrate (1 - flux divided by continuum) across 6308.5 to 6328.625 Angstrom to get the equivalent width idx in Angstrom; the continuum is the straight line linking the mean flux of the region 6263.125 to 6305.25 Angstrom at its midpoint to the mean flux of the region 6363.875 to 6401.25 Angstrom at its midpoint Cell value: 0.4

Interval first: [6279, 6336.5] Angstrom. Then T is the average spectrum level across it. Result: 7.94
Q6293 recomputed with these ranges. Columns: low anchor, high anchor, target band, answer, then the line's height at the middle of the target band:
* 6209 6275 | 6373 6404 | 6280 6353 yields -0.3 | 7.86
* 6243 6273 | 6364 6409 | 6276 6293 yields -0.7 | 7.69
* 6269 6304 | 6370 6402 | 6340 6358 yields 0.7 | 8.03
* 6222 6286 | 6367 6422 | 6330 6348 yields 0.3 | 7.93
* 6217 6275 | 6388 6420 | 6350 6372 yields 0.7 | 7.97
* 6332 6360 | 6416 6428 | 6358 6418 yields -0.4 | 7.94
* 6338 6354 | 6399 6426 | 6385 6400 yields -0.1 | 7.98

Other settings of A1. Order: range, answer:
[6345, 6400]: 7.89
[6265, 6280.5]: 7.93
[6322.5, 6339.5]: 7.9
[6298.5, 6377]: 7.84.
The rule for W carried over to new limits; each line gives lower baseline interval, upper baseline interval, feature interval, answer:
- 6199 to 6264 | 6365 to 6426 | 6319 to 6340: 0.00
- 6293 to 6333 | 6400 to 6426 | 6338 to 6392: 0.02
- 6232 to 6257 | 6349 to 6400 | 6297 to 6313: -0.04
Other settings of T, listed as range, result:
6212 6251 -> 7.6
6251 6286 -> 7.77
